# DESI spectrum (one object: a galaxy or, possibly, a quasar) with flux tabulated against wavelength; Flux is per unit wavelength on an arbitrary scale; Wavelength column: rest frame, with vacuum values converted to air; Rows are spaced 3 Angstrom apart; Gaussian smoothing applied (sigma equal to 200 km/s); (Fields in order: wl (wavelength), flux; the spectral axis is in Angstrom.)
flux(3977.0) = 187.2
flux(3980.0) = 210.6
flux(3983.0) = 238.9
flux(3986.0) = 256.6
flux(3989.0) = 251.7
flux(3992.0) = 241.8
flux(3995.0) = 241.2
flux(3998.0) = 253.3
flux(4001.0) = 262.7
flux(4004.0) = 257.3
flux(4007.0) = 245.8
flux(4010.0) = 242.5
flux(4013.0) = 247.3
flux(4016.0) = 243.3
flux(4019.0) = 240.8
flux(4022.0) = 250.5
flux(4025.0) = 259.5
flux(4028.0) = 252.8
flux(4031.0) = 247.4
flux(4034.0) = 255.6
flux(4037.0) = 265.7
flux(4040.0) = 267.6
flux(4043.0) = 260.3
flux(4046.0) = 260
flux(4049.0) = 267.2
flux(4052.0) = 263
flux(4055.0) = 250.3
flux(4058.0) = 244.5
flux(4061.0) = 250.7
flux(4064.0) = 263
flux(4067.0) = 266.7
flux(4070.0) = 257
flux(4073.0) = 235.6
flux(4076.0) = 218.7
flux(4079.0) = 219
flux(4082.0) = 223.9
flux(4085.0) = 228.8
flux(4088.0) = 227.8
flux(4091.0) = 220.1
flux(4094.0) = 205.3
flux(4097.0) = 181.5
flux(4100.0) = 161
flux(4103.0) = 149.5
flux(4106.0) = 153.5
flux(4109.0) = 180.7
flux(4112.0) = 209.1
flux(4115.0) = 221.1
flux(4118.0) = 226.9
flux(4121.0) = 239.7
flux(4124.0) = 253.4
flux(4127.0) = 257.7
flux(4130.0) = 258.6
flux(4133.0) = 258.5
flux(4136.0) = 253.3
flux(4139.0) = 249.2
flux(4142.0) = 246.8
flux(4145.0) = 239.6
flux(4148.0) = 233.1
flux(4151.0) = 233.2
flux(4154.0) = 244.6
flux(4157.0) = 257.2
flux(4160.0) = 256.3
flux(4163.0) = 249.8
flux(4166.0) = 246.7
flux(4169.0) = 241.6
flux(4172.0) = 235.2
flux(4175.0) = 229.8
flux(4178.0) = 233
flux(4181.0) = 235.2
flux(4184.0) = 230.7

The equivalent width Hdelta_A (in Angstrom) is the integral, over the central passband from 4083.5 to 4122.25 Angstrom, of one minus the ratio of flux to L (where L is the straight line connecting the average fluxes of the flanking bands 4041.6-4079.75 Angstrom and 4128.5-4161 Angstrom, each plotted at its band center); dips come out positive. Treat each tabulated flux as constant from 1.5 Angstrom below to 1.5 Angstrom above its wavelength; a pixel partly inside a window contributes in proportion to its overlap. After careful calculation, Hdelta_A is 7.7 Angstrom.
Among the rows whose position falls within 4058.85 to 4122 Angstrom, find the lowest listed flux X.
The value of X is 149.5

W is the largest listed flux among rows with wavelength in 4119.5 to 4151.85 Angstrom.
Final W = 258.6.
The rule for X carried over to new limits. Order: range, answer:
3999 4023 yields 240.8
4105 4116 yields 153.5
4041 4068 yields 244.5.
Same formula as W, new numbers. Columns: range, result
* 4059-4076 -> 266.7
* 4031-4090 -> 267.6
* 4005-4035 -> 259.5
